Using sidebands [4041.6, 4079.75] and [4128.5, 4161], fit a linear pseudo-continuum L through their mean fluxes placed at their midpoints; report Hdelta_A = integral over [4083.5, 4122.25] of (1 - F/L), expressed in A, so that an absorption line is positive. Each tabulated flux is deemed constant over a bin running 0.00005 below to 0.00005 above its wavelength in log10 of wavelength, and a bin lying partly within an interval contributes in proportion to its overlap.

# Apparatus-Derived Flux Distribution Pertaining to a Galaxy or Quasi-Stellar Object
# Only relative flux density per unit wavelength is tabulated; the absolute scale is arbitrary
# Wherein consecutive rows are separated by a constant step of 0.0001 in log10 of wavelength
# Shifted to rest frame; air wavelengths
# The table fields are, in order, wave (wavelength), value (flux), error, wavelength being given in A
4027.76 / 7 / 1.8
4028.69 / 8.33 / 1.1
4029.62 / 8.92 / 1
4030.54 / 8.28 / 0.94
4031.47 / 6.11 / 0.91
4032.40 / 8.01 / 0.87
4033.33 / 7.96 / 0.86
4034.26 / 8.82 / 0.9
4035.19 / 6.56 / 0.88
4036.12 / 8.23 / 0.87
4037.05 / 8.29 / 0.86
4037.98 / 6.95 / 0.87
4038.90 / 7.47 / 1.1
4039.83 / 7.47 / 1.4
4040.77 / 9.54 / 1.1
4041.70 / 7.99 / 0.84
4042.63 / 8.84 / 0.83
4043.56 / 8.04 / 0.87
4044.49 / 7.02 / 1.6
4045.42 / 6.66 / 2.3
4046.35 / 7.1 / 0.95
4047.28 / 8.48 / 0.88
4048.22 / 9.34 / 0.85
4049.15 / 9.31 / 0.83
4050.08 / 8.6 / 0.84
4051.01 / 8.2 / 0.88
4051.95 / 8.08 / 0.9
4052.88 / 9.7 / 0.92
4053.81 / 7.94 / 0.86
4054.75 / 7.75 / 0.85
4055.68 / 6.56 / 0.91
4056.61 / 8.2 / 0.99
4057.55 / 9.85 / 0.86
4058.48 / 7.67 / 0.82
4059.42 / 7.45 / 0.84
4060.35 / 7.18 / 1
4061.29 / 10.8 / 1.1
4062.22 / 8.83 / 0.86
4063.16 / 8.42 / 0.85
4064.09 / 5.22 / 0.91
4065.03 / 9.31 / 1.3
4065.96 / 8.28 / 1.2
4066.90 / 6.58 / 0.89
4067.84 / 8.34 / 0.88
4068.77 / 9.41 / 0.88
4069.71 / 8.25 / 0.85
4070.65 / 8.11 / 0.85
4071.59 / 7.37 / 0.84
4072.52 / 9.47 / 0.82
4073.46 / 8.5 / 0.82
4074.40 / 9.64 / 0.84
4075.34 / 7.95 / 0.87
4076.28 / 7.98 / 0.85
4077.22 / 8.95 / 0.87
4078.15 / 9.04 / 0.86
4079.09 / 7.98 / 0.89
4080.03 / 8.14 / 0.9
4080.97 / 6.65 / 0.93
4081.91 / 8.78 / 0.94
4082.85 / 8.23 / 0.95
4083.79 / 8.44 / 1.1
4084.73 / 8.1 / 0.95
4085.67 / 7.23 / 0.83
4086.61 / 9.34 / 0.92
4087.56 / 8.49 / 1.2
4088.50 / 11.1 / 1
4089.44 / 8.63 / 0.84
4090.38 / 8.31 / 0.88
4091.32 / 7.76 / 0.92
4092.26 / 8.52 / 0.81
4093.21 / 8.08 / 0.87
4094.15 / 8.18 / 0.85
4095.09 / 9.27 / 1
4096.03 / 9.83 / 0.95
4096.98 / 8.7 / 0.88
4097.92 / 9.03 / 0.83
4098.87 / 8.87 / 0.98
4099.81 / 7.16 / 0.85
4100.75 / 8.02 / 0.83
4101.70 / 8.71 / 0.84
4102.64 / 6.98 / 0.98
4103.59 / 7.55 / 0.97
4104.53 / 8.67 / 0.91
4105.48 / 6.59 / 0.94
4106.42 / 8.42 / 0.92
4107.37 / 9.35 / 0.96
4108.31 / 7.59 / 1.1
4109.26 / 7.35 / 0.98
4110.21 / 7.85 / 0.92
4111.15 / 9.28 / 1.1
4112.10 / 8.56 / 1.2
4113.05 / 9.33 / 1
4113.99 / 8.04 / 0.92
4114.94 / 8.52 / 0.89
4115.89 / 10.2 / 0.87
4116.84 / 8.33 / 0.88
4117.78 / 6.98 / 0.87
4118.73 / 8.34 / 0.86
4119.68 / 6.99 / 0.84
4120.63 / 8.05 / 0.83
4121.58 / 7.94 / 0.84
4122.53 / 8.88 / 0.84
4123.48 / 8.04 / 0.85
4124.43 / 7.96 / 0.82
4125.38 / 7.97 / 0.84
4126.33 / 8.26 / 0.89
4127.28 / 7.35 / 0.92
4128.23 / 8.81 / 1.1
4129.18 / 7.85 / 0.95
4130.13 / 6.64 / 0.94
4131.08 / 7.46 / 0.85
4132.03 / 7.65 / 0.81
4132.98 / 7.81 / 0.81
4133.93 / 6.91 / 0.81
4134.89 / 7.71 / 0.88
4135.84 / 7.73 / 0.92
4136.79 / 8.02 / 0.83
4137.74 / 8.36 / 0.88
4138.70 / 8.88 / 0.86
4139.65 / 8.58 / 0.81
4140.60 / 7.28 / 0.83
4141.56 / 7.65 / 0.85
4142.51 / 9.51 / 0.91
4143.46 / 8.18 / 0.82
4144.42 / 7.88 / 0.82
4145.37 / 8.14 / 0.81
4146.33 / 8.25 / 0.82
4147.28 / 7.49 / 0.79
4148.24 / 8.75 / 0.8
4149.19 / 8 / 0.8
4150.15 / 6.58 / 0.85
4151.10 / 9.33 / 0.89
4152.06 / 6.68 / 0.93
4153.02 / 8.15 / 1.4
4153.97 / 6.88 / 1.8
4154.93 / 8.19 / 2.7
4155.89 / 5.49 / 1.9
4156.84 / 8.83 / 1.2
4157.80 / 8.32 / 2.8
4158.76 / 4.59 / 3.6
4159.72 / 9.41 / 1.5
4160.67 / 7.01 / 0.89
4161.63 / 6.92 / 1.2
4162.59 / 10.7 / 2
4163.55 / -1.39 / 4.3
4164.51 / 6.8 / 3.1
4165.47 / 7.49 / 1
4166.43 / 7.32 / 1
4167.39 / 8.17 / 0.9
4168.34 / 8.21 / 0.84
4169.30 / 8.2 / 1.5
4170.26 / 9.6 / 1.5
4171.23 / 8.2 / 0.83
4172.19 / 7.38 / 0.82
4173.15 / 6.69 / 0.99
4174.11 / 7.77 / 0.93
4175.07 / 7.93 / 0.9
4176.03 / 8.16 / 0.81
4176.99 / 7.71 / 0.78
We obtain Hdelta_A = -1.6 A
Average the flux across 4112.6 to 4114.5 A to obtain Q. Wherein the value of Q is 8.69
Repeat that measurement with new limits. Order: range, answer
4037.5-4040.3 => 7.31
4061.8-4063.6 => 8.6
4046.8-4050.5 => 8.93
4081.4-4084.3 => 8.45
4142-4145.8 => 8.44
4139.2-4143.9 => 8.25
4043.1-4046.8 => 7.21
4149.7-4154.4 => 7.54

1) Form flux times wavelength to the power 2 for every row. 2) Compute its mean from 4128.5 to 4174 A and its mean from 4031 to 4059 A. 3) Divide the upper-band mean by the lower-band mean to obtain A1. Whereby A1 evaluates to 1.00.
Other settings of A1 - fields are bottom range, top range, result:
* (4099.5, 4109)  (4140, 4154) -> 1.03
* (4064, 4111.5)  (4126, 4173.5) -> 0.95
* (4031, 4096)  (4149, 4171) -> 0.94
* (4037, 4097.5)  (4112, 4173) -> 0.97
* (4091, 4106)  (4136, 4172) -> 0.96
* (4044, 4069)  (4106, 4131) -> 1.03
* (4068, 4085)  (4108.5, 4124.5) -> 1.00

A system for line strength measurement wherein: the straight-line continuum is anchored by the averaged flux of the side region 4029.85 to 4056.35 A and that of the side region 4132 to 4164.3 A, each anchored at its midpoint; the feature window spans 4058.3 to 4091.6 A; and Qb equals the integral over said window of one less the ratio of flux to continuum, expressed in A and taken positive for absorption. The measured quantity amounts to -2.0 A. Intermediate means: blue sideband 7.99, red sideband 7.59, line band 8.34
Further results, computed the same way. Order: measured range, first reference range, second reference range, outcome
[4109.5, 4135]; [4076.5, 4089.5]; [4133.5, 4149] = 0.5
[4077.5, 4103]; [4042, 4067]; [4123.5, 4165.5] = -1.6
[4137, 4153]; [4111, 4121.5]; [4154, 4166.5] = -1.5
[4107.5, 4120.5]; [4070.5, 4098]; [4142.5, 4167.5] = -0.4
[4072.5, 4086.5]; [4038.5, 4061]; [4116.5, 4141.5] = -0.5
